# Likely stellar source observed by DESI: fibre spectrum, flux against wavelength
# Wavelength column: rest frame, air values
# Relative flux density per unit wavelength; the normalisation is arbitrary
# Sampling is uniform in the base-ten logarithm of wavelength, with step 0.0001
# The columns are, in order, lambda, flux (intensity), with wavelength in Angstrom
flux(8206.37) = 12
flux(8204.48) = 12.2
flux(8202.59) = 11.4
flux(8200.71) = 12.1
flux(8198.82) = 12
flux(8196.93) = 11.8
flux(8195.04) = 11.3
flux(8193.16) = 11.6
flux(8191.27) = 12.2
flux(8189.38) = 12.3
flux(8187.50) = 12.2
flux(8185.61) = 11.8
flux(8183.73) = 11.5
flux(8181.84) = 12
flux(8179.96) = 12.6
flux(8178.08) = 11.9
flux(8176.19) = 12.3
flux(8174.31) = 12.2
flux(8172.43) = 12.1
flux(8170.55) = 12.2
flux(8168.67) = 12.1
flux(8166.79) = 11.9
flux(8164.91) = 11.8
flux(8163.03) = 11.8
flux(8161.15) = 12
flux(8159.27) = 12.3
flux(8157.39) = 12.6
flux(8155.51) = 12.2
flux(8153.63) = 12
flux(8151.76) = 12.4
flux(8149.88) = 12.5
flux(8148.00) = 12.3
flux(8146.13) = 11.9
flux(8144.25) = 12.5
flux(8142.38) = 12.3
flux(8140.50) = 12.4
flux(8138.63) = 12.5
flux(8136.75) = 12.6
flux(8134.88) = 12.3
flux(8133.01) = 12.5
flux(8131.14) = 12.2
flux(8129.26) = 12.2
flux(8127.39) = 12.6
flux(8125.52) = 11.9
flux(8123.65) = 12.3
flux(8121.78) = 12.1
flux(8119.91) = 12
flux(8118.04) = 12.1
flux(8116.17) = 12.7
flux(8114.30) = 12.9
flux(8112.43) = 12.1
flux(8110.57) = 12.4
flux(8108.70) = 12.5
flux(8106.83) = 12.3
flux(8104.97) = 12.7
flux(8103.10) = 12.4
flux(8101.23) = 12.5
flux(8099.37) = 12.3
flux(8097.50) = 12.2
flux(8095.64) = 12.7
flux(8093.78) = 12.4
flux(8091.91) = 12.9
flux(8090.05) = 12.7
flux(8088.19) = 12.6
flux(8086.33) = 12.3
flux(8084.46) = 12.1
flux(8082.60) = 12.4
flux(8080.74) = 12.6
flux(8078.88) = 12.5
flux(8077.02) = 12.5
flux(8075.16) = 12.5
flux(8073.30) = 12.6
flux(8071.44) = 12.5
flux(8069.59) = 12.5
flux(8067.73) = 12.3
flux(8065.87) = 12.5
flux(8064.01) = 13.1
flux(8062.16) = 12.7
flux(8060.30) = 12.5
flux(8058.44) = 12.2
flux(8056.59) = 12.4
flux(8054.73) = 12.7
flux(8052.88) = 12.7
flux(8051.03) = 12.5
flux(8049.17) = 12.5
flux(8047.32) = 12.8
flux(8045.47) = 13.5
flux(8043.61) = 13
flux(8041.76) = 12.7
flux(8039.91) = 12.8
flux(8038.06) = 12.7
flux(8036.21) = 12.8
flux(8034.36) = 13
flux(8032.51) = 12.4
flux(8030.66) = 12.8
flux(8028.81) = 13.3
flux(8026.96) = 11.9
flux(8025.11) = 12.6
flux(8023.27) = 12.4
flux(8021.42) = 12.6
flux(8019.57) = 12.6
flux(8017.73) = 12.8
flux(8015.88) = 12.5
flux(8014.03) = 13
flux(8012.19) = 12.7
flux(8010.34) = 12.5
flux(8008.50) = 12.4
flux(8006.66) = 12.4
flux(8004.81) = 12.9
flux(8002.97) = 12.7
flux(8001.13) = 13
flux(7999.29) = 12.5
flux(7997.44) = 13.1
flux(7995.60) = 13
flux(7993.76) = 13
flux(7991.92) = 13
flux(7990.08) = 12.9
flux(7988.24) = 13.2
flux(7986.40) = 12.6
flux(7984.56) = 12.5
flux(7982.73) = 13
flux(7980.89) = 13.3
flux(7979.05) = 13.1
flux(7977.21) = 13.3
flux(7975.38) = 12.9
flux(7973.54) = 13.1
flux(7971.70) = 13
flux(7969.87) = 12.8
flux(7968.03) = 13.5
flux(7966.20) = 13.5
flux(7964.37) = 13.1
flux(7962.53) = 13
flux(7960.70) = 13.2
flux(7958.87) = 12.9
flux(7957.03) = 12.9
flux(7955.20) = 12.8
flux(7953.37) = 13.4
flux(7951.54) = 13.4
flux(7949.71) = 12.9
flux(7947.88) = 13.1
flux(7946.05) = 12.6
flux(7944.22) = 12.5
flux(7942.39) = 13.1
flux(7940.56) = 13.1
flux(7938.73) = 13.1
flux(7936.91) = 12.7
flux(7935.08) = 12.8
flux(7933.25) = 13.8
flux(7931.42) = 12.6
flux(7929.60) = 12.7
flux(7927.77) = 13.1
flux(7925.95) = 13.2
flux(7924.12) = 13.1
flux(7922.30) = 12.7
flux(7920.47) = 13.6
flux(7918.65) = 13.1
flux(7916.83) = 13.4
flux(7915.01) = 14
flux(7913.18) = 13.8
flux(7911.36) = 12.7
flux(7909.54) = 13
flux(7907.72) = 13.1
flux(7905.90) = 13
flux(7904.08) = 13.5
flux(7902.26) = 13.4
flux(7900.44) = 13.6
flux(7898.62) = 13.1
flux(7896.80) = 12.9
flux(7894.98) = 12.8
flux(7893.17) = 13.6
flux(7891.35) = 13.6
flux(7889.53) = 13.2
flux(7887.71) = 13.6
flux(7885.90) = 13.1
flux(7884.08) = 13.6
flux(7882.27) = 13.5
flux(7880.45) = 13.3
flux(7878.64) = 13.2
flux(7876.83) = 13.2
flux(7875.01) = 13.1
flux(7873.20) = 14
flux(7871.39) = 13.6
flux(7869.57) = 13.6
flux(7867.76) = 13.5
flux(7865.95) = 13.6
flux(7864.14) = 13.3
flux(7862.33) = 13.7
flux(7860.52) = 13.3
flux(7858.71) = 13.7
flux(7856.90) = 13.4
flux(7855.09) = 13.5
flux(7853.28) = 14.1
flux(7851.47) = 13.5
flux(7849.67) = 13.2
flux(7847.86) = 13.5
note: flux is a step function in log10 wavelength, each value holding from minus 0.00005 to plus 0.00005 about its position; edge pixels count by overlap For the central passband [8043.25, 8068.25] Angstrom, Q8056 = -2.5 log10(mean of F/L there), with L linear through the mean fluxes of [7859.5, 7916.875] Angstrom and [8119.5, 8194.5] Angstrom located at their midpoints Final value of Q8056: -0.004 mag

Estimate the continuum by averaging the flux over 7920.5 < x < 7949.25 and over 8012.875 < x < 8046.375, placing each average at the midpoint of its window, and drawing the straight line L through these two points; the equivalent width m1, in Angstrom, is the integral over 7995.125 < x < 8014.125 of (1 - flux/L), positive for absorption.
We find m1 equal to 0.11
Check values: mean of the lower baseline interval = 13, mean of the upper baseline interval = 12.7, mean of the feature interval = 12.7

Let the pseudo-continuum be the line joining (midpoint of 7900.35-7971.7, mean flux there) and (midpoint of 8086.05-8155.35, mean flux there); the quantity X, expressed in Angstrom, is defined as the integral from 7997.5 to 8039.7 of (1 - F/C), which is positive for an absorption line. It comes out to 0.4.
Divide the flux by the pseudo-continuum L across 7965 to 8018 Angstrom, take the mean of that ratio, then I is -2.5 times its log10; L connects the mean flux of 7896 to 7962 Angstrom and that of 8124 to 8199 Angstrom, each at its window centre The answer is 0.00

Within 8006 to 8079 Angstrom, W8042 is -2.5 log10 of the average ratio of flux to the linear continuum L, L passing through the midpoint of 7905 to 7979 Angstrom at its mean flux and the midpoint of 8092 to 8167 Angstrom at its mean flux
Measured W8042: 0.003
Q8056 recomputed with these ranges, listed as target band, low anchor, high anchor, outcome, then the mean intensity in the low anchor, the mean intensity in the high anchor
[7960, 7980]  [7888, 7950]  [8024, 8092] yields -0.02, 13.1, 12.6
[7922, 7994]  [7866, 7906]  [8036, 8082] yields 0.00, 13.4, 12.6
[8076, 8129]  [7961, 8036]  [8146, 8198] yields 0.00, 12.8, 12.1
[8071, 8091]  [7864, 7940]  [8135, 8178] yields 0.00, 13.3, 12.2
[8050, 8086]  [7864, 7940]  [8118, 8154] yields 0.01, 13.3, 12.3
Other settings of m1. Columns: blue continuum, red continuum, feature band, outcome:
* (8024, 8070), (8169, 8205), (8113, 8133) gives 0.0 Angstrom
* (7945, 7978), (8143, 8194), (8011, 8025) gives 0.2 Angstrom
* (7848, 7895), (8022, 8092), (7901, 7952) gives 0.4 Angstrom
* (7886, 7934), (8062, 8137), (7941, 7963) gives 0.1 Angstrom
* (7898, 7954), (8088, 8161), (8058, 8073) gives 0.1 Angstrom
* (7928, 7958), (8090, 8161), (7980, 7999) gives -0.2 Angstrom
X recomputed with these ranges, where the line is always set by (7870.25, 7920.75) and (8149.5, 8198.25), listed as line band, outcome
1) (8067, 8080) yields 0.0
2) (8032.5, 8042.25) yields -0.1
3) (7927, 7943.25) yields 0.2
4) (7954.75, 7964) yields 0.0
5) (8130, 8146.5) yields -0.2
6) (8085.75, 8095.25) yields -0.1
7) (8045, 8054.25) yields -0.1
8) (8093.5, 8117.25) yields -0.2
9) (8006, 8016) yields 0.2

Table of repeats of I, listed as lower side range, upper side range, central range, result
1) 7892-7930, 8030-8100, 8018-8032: 0.01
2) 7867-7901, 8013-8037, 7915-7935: 0.00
